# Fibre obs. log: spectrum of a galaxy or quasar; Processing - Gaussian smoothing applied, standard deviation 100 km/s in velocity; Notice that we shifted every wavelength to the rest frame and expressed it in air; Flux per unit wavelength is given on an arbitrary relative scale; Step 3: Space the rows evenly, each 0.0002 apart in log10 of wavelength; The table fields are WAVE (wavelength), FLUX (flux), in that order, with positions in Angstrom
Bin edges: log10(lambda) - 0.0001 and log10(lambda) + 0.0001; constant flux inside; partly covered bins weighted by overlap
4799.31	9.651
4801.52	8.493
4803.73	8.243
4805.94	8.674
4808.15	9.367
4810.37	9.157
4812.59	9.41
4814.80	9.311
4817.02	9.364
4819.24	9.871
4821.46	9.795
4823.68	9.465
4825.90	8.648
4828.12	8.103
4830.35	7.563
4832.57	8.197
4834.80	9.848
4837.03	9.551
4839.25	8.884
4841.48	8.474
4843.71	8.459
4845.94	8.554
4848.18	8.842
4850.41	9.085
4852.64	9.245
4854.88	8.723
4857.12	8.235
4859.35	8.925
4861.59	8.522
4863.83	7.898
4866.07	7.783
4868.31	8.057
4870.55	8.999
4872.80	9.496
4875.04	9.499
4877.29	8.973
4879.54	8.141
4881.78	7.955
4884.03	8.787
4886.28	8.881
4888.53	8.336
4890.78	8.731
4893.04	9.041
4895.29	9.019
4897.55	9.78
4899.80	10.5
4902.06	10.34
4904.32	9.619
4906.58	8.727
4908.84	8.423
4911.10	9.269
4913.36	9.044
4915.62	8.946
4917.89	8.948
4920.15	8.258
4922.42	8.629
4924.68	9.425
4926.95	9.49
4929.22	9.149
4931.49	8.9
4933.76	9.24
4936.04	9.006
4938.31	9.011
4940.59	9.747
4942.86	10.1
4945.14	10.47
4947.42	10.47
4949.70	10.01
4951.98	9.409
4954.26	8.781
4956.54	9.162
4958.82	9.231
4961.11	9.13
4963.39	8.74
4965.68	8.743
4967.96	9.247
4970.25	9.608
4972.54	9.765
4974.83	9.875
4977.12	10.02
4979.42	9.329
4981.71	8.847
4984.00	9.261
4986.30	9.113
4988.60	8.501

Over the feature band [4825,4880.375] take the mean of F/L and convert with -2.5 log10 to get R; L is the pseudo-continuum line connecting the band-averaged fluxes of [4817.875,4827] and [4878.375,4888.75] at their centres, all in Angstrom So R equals 0.03 mag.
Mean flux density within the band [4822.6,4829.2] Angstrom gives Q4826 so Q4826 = 8.74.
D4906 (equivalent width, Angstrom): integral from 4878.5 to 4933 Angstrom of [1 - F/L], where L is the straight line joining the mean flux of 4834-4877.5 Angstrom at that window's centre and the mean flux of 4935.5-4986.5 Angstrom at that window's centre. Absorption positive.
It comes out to 0.5 Angstrom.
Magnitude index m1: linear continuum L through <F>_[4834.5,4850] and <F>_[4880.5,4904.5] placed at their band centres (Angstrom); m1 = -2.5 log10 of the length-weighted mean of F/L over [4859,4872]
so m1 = 0.08 mag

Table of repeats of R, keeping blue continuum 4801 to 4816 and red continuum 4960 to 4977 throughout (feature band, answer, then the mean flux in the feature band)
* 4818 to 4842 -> 0.008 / 8.96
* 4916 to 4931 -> 0.032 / 8.98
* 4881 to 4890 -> 0.078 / 8.52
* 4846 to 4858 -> 0.033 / 8.81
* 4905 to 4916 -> 0.036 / 8.91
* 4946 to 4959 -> -0.028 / 9.55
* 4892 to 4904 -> -0.063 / 9.73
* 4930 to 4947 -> -0.029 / 9.53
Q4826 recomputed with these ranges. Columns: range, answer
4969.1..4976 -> 9.75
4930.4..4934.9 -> 9.07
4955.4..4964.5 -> 9.07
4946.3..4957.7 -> 9.57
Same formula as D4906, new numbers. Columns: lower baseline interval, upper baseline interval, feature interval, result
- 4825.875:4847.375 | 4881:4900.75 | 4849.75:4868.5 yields 0.60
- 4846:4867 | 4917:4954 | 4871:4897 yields 0.09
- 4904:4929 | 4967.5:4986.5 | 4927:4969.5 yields -0.63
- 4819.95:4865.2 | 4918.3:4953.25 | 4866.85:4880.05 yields 0.16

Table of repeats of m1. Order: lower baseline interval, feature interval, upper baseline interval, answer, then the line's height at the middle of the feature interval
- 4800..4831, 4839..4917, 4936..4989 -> 0.038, 9.17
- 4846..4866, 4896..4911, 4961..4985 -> -0.072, 8.92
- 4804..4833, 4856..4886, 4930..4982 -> 0.073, 9.16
